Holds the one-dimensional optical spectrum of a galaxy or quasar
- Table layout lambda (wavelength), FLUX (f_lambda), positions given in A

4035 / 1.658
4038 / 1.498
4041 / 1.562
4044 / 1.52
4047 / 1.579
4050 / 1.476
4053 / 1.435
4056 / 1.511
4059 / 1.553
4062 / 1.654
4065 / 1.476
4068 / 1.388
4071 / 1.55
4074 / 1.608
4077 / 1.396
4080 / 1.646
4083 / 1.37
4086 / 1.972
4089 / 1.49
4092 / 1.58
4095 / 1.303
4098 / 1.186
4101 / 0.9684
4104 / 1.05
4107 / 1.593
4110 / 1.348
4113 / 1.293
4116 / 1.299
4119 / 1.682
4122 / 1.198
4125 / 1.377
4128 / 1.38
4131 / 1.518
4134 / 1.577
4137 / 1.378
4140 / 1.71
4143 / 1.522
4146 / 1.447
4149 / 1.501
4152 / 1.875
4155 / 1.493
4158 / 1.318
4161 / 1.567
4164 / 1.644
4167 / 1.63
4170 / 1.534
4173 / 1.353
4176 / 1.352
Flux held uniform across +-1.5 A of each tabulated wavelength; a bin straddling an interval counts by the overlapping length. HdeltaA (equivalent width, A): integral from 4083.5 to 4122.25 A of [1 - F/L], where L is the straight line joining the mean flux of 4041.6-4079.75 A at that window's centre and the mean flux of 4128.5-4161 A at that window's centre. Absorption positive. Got 3.5 A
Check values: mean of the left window 1.52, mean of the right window 1.53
